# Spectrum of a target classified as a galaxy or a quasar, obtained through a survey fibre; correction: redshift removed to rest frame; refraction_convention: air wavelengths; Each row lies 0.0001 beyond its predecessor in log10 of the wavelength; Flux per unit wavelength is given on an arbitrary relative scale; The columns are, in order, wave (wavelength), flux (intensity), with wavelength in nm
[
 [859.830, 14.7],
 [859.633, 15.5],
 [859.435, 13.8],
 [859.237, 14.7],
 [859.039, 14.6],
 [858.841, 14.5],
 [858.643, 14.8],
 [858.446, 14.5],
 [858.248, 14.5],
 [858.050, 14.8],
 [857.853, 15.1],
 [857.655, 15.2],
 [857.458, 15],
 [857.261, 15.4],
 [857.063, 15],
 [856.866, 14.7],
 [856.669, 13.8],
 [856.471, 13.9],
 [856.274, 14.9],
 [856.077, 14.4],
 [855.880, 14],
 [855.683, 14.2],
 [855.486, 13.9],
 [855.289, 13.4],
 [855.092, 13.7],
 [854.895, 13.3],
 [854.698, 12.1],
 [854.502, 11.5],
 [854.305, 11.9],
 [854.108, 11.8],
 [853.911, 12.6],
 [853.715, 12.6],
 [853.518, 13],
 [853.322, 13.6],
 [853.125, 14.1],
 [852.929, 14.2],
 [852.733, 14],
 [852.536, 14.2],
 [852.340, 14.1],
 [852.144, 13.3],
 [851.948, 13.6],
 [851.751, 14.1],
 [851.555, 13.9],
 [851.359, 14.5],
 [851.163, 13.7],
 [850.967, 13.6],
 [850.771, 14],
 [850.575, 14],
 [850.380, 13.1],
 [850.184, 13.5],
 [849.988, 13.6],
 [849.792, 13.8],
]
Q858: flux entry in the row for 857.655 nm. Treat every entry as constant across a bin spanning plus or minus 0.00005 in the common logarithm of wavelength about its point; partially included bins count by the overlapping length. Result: 15.2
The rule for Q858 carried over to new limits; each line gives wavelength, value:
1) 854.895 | 13.3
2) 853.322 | 13.6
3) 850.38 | 13.1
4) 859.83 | 14.7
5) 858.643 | 14.8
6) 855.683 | 14.2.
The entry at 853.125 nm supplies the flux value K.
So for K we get 14.1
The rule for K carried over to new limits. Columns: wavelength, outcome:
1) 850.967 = 13.6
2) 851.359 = 14.5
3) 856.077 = 14.4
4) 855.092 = 13.7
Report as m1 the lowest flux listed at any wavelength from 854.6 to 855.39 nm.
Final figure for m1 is 12.1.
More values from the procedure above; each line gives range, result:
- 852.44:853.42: 13.6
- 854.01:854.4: 11.8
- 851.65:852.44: 13.3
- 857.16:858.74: 14.5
